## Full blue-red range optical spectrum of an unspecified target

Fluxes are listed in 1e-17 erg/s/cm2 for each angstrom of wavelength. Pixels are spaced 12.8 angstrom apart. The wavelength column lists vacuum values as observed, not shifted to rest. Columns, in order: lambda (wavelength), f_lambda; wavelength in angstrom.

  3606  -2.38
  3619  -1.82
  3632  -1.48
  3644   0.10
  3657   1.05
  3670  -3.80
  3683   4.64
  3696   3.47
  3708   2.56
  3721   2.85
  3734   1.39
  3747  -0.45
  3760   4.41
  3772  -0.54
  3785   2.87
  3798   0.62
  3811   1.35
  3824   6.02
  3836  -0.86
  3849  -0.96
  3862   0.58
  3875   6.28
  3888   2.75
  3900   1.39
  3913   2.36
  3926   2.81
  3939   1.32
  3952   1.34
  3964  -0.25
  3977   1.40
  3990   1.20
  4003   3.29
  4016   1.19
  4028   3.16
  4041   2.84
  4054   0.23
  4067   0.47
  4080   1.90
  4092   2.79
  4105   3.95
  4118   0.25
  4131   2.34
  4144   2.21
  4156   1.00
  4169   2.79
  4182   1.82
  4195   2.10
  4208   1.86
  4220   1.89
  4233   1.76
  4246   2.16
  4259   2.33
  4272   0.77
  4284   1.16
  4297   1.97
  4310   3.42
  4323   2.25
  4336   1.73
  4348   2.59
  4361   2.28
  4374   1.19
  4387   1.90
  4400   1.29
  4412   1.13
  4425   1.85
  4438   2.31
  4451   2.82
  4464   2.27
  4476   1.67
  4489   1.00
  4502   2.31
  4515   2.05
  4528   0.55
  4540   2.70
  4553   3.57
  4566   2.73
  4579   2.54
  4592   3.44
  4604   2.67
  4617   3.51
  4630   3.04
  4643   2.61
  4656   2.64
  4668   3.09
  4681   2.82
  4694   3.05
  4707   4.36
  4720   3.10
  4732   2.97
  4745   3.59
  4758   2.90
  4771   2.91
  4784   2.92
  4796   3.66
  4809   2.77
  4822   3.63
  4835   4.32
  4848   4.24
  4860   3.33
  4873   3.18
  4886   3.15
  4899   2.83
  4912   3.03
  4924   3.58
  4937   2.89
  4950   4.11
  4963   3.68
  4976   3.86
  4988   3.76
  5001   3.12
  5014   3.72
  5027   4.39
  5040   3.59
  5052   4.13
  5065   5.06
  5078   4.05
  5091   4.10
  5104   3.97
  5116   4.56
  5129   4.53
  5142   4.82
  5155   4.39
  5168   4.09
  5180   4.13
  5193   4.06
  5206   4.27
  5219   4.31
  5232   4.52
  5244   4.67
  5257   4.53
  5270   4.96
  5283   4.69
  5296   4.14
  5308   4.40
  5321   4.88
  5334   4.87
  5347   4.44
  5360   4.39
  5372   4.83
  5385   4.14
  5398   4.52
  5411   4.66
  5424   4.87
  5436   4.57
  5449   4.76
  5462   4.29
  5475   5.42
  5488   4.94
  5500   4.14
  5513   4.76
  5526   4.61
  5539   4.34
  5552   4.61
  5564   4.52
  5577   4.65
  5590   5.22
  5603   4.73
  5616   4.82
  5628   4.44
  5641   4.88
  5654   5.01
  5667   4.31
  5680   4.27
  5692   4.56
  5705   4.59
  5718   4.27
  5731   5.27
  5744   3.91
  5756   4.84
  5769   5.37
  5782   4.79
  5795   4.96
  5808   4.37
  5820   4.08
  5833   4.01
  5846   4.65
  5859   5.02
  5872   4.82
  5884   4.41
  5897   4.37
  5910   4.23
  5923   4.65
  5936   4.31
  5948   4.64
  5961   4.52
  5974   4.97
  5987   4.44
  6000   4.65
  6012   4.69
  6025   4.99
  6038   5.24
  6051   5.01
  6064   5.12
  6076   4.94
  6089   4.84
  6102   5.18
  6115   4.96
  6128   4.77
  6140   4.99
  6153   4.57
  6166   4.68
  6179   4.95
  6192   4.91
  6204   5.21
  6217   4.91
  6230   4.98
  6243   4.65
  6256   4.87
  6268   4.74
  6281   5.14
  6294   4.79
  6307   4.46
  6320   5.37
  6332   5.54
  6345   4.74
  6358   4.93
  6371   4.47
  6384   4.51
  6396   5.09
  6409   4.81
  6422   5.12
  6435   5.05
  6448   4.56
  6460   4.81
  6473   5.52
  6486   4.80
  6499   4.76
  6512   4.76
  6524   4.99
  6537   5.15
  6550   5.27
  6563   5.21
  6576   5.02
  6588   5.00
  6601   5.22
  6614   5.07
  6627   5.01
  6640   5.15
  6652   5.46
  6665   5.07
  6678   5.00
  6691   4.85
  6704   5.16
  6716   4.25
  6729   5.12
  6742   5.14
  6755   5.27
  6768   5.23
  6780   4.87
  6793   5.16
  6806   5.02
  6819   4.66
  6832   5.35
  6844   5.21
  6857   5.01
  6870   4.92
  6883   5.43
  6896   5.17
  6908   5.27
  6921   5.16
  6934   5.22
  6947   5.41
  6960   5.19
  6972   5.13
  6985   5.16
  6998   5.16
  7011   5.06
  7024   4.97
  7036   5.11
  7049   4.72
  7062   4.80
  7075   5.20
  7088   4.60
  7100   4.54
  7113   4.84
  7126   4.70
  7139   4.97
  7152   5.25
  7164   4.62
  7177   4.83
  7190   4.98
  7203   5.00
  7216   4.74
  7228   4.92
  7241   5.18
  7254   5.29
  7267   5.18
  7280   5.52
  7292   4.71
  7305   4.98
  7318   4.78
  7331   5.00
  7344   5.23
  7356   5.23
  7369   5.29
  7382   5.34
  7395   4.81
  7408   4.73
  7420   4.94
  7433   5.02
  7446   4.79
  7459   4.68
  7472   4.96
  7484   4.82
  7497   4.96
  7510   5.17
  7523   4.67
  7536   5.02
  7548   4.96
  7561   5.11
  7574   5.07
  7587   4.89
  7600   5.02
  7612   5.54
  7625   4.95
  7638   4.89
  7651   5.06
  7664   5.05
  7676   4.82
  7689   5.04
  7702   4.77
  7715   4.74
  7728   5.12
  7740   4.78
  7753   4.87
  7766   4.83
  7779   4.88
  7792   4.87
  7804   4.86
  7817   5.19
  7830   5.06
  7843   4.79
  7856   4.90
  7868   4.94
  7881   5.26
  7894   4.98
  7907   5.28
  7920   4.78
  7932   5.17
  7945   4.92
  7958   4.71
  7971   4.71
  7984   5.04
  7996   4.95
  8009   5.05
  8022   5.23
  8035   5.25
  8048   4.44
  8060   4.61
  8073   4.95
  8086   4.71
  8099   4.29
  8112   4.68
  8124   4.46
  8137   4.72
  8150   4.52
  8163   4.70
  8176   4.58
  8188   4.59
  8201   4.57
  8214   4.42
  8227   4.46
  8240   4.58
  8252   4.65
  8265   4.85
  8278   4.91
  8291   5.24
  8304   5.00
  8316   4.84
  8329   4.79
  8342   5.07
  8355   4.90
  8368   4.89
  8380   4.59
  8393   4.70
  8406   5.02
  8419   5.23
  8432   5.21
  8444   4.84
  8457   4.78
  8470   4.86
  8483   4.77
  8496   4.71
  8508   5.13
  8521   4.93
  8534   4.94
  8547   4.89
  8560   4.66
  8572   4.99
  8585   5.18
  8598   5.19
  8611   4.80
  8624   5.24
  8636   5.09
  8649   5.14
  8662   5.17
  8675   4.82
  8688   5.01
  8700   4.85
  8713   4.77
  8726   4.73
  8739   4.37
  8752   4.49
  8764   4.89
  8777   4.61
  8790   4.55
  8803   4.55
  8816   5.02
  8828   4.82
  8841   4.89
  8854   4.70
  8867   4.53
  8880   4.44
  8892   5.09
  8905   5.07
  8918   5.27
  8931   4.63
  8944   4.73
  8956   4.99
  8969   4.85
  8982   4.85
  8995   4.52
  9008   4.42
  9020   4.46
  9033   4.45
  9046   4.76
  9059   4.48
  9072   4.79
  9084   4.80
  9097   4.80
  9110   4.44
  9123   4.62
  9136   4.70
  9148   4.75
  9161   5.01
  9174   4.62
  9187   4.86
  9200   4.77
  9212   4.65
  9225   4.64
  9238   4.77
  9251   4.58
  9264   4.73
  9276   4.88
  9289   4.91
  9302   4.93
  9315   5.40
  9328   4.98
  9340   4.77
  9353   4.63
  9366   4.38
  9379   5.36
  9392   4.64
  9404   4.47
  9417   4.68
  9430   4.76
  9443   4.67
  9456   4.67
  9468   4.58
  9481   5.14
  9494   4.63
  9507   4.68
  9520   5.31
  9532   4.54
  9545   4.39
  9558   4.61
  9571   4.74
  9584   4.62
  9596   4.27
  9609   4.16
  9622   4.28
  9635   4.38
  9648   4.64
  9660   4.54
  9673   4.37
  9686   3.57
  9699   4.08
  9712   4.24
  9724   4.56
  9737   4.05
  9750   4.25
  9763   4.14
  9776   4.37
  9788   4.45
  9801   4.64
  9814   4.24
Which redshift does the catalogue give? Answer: 0.14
